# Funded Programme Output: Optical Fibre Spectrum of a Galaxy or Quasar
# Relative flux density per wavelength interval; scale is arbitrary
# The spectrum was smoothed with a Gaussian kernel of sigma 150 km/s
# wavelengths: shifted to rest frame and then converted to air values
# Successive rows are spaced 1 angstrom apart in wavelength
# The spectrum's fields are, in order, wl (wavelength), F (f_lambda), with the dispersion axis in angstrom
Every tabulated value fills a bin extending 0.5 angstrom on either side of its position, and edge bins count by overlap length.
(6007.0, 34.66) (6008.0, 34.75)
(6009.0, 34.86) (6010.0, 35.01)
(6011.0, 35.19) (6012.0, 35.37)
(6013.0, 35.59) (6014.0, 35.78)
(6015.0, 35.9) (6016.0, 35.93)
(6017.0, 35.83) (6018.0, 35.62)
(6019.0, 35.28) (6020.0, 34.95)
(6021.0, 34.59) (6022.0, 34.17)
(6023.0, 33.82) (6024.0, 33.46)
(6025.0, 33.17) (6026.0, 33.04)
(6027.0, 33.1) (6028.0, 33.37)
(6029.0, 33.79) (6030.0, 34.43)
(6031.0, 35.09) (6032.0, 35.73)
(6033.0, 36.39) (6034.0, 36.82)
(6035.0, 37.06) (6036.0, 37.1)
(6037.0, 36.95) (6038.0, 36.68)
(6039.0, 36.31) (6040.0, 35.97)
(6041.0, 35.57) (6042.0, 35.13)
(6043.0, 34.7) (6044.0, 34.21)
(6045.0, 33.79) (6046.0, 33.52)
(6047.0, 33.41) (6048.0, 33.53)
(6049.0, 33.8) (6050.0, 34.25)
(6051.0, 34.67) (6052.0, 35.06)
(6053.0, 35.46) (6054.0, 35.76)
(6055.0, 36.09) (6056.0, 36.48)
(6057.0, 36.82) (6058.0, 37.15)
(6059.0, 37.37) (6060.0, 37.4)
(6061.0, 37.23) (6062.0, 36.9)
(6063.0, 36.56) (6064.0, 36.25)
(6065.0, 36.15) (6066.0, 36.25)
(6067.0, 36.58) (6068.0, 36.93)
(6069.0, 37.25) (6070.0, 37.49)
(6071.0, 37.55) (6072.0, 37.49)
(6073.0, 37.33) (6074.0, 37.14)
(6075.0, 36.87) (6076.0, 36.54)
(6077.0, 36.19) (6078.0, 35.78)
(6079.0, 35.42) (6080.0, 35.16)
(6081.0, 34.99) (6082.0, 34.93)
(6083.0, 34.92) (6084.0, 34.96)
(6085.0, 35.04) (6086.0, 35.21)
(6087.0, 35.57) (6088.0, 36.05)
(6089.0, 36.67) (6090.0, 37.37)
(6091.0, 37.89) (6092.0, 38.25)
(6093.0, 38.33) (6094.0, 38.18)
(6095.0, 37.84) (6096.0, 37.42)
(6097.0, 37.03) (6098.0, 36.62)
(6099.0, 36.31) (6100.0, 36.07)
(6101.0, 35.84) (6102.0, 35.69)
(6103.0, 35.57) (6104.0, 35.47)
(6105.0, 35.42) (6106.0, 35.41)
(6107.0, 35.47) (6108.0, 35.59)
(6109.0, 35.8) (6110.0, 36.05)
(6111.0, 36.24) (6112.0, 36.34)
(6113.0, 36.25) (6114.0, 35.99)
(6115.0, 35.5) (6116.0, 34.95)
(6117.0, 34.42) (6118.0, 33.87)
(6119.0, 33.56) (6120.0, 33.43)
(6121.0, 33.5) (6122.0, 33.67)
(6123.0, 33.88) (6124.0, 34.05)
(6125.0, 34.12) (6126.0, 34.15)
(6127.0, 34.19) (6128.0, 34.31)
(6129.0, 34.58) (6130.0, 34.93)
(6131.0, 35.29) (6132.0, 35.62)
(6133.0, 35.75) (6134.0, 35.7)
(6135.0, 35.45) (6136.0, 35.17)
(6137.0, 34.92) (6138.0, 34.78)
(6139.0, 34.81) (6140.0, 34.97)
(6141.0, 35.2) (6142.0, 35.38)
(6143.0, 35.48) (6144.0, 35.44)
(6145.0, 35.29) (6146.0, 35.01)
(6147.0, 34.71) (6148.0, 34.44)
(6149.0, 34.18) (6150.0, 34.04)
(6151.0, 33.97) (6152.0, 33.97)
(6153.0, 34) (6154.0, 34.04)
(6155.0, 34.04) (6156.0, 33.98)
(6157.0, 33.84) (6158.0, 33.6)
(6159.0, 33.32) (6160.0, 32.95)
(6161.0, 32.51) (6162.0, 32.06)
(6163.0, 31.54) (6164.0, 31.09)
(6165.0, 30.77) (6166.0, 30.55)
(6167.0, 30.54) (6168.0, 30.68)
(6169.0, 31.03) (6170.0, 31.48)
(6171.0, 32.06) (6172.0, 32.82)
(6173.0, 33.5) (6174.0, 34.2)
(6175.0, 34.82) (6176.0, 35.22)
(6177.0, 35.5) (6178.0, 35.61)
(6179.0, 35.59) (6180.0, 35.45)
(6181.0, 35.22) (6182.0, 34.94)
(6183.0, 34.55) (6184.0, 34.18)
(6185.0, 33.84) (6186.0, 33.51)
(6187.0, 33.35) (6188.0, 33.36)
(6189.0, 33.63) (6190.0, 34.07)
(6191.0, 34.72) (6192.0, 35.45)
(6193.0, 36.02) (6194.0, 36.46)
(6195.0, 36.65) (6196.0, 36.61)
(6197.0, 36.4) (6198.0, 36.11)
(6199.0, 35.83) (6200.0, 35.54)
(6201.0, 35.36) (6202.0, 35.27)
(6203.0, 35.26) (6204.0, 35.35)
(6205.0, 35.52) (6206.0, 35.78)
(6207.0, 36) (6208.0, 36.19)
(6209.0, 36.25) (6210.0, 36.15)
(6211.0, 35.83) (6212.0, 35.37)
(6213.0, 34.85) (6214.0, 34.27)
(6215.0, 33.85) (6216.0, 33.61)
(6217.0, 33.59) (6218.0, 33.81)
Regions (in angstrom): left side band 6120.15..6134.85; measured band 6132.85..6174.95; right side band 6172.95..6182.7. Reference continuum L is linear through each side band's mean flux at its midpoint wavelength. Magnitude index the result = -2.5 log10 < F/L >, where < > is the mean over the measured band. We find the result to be 0.04 mag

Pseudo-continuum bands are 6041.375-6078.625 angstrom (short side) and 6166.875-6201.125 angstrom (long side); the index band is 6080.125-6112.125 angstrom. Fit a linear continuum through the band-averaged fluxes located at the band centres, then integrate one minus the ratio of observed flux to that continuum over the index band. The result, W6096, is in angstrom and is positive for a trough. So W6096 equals -0.60 angstrom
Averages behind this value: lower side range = 36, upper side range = 34.4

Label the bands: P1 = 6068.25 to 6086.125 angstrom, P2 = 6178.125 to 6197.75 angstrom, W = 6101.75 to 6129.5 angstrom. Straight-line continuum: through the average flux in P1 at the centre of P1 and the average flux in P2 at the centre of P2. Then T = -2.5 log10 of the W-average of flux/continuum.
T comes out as 0.03 mag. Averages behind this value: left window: 36.2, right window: 35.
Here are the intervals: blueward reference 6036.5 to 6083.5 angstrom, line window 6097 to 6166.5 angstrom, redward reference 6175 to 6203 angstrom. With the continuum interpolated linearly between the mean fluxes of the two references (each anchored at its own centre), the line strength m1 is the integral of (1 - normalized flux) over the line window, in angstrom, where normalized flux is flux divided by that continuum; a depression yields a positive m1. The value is 1.75 angstrom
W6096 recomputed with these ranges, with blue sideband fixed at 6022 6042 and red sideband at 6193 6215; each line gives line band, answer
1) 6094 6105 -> -0.3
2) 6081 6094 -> -0.4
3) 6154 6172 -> 1.7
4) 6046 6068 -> -0.4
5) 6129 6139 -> 0.1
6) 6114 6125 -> 0.4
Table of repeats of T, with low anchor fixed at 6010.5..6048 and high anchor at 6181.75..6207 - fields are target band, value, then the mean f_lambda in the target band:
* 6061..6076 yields -0.06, 36.9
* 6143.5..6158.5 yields 0.03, 34.3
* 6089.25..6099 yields -0.07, 37.6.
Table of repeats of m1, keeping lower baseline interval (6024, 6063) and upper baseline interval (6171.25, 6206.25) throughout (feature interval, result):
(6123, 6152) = 0.2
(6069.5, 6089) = -0.4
